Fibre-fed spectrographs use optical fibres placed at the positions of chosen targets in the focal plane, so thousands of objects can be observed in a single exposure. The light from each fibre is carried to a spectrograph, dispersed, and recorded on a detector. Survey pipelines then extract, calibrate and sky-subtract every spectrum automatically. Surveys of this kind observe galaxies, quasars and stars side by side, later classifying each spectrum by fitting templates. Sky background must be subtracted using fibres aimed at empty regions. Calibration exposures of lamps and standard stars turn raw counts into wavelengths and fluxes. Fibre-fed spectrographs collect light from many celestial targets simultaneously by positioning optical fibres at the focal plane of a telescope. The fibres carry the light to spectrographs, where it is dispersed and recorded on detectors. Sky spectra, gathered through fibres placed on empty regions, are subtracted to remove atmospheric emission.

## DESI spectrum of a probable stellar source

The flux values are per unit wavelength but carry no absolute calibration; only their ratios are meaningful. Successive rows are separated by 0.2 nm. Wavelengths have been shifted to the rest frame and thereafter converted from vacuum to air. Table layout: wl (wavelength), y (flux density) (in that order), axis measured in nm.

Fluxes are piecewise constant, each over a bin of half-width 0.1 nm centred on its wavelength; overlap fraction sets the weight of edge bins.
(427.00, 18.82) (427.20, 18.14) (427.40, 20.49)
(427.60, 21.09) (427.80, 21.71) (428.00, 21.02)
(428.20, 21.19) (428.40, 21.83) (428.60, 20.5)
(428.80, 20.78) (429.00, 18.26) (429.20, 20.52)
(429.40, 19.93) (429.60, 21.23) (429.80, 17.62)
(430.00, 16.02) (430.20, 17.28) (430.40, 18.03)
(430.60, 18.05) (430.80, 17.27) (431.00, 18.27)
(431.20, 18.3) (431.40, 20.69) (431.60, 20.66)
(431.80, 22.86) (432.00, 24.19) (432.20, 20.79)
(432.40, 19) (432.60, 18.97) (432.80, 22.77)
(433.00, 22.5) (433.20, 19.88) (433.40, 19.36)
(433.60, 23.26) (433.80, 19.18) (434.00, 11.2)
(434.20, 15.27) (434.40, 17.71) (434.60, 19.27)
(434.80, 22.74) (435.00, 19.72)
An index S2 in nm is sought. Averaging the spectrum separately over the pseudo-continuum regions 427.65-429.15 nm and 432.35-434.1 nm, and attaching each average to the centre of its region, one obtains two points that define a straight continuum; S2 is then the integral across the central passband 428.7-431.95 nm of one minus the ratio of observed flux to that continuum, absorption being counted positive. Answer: 0.18 nm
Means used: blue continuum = 20.8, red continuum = 19.6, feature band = 19.2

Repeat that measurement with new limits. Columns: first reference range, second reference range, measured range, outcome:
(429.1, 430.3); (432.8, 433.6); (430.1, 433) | 0.03 nm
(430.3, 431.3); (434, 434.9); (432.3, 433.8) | -0.23 nm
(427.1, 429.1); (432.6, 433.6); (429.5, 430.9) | 0.19 nm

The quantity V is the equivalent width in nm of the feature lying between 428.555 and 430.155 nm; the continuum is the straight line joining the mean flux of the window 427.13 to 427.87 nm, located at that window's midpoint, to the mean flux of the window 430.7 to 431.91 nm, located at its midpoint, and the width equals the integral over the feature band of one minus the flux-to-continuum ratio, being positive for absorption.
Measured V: 0.07 nm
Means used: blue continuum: 20.4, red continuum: 19.7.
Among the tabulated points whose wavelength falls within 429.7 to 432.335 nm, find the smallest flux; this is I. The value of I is 16.02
